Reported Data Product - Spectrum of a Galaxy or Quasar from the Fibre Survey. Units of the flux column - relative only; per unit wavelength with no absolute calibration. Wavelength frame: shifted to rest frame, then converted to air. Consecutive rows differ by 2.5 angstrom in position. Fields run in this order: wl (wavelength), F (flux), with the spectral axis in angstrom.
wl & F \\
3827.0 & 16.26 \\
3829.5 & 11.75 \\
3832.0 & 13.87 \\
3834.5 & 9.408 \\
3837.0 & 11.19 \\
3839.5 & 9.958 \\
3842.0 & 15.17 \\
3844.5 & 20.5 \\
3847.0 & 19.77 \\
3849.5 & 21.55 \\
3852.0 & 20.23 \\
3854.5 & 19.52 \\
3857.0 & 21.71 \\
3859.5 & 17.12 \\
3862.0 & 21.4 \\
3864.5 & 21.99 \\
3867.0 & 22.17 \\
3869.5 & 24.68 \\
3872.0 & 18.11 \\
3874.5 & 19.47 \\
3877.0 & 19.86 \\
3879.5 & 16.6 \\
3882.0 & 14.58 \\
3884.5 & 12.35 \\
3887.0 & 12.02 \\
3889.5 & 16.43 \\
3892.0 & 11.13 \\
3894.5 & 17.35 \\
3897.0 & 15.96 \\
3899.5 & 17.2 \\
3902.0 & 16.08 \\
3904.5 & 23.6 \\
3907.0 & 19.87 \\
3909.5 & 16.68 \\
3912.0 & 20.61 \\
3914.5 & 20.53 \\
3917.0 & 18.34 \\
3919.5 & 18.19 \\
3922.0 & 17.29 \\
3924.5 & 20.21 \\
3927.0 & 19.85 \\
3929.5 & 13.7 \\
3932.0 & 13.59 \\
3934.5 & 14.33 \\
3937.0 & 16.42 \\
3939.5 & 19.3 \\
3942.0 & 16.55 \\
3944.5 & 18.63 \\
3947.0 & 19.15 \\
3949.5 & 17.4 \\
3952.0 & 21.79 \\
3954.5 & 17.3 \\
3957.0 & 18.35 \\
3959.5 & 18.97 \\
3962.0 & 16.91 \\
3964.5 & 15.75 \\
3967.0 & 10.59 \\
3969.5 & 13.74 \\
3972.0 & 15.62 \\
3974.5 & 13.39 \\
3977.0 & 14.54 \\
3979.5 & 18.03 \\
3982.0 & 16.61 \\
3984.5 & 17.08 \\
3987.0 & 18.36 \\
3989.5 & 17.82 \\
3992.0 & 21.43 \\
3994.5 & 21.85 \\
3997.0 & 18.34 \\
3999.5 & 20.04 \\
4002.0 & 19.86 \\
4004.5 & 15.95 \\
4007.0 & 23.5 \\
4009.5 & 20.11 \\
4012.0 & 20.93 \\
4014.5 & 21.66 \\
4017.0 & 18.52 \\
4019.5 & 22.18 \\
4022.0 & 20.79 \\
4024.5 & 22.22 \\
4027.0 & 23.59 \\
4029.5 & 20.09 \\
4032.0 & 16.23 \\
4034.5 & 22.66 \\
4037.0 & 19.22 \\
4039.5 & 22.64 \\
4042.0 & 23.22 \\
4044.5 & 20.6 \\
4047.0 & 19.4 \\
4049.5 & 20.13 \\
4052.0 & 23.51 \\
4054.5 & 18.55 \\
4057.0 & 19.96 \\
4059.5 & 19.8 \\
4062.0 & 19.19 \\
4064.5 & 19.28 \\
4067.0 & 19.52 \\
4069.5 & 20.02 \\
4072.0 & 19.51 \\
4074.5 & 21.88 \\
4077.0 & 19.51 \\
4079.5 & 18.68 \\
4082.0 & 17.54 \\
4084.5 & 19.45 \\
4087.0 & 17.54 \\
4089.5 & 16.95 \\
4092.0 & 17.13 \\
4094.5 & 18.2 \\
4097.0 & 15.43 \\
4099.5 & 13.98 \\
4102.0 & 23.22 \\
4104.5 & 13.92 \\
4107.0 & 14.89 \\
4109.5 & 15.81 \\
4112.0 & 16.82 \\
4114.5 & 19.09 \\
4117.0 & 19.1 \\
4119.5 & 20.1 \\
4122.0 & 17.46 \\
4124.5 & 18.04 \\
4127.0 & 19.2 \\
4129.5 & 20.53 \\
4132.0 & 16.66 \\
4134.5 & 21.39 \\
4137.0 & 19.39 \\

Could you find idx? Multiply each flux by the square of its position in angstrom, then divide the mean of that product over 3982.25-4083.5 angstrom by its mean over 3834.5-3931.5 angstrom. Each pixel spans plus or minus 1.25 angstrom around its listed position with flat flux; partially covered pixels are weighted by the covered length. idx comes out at 1.2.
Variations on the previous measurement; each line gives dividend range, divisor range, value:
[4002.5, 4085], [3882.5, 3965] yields 1.24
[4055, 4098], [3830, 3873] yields 1.17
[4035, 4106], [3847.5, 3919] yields 1.14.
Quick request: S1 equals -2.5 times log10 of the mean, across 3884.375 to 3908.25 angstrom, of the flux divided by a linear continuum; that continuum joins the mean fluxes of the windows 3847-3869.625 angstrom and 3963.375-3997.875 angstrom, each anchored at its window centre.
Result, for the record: 0.19 mag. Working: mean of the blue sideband 20.9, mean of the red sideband 16.6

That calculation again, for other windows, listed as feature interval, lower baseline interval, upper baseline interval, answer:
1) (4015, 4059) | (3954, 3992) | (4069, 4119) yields -0.21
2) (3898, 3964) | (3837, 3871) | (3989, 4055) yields 0.11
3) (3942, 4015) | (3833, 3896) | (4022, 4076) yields 0.08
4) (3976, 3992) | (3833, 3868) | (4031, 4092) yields 0.10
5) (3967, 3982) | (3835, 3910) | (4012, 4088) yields 0.28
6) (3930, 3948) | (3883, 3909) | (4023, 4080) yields 0.04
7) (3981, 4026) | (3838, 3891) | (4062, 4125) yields -0.10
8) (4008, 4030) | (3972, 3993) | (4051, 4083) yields -0.16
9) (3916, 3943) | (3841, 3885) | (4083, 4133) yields 0.11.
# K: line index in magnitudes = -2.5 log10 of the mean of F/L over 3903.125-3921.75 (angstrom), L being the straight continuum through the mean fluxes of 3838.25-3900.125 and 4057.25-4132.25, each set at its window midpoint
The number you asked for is -0.09 mag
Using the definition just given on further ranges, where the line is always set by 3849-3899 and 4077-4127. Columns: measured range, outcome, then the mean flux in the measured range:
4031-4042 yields -0.16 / 20.6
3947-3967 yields 0.02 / 17.7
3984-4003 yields -0.09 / 19.4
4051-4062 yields -0.14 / 20.2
